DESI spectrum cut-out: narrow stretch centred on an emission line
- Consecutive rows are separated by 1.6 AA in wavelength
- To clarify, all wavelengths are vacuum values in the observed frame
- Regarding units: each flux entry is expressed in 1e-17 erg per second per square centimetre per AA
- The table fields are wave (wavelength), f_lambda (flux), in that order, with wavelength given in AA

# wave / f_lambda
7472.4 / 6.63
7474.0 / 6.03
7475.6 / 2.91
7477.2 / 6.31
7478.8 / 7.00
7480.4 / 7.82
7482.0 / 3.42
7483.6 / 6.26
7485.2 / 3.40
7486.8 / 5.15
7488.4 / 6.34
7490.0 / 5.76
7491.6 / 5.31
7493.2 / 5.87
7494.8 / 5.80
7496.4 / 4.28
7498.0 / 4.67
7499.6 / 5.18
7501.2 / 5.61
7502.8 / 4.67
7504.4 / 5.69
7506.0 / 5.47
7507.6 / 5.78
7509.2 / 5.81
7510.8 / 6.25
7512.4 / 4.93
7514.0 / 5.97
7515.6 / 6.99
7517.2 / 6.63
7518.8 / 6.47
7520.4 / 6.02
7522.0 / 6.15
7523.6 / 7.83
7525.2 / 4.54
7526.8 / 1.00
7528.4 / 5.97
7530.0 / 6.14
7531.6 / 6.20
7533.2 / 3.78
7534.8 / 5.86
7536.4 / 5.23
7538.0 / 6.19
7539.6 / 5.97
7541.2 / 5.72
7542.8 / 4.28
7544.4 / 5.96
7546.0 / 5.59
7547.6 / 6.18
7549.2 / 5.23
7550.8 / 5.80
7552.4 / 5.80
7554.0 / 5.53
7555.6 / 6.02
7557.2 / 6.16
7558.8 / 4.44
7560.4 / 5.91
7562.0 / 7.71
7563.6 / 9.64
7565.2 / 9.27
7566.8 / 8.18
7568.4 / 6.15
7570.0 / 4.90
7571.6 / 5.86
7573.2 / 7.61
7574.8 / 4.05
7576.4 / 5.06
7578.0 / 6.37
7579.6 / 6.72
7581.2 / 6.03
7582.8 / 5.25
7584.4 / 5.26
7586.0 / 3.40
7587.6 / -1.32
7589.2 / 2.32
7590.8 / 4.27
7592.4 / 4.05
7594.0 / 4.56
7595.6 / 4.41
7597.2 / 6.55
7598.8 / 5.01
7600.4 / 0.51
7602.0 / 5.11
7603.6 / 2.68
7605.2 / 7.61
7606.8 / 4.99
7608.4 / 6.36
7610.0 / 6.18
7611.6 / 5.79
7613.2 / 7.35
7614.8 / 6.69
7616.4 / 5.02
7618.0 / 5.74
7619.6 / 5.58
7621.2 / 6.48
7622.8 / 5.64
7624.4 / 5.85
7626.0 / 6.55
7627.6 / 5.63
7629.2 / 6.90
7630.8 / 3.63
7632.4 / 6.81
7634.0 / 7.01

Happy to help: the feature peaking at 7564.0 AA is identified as [S II]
